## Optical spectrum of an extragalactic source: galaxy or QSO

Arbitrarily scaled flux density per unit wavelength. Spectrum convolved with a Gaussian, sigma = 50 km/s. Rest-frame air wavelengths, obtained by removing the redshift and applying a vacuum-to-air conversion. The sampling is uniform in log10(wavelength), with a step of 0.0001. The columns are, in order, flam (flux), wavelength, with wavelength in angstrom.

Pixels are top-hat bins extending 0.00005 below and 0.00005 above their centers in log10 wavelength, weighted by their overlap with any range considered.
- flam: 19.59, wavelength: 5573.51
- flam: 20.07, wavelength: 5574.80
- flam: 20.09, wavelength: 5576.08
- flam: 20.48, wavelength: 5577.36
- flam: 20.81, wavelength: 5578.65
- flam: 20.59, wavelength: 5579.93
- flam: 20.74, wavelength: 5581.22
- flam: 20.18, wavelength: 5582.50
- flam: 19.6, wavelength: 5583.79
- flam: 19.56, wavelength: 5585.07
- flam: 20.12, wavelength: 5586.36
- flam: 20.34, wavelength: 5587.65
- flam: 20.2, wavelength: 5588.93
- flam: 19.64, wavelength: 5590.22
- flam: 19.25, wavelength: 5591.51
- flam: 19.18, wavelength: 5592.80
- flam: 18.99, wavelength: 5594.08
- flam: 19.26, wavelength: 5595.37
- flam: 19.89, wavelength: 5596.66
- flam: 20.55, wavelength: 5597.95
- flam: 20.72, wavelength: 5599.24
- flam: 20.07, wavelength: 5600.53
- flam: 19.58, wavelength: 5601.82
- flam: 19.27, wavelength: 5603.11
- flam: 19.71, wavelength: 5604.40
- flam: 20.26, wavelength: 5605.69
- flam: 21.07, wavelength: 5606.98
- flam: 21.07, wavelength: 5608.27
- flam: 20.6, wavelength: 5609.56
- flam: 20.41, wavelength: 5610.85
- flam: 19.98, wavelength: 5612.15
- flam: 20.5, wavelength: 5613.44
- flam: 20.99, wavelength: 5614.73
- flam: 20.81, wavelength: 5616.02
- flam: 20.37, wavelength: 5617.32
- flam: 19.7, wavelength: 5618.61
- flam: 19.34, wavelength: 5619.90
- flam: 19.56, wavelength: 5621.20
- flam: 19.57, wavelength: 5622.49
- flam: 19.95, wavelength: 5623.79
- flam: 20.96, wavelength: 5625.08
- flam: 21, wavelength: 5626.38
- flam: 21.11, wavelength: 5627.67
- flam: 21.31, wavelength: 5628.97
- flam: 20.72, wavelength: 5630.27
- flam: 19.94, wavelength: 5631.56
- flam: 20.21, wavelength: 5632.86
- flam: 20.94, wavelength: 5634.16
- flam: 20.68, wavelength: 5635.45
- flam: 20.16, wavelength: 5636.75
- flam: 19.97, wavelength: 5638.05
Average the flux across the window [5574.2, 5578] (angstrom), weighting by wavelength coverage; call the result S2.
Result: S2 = 20.3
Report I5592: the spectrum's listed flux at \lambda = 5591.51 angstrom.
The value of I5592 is 19.25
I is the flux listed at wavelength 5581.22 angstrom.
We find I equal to 20.74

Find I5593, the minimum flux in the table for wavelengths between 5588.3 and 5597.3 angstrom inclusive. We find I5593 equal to 18.99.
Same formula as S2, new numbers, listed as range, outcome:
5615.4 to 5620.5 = 20.1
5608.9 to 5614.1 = 20.4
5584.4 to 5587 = 19.9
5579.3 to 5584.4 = 20.3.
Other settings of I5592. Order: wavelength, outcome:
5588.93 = 20.2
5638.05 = 19.97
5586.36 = 20.12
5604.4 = 19.71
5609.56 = 20.6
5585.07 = 19.56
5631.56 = 19.94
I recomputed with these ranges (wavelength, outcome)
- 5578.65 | 20.81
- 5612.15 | 19.98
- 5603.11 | 19.27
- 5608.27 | 21.07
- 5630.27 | 20.72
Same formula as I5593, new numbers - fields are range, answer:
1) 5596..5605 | 19.27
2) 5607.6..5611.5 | 20.41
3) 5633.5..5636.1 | 20.68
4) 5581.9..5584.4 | 19.6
